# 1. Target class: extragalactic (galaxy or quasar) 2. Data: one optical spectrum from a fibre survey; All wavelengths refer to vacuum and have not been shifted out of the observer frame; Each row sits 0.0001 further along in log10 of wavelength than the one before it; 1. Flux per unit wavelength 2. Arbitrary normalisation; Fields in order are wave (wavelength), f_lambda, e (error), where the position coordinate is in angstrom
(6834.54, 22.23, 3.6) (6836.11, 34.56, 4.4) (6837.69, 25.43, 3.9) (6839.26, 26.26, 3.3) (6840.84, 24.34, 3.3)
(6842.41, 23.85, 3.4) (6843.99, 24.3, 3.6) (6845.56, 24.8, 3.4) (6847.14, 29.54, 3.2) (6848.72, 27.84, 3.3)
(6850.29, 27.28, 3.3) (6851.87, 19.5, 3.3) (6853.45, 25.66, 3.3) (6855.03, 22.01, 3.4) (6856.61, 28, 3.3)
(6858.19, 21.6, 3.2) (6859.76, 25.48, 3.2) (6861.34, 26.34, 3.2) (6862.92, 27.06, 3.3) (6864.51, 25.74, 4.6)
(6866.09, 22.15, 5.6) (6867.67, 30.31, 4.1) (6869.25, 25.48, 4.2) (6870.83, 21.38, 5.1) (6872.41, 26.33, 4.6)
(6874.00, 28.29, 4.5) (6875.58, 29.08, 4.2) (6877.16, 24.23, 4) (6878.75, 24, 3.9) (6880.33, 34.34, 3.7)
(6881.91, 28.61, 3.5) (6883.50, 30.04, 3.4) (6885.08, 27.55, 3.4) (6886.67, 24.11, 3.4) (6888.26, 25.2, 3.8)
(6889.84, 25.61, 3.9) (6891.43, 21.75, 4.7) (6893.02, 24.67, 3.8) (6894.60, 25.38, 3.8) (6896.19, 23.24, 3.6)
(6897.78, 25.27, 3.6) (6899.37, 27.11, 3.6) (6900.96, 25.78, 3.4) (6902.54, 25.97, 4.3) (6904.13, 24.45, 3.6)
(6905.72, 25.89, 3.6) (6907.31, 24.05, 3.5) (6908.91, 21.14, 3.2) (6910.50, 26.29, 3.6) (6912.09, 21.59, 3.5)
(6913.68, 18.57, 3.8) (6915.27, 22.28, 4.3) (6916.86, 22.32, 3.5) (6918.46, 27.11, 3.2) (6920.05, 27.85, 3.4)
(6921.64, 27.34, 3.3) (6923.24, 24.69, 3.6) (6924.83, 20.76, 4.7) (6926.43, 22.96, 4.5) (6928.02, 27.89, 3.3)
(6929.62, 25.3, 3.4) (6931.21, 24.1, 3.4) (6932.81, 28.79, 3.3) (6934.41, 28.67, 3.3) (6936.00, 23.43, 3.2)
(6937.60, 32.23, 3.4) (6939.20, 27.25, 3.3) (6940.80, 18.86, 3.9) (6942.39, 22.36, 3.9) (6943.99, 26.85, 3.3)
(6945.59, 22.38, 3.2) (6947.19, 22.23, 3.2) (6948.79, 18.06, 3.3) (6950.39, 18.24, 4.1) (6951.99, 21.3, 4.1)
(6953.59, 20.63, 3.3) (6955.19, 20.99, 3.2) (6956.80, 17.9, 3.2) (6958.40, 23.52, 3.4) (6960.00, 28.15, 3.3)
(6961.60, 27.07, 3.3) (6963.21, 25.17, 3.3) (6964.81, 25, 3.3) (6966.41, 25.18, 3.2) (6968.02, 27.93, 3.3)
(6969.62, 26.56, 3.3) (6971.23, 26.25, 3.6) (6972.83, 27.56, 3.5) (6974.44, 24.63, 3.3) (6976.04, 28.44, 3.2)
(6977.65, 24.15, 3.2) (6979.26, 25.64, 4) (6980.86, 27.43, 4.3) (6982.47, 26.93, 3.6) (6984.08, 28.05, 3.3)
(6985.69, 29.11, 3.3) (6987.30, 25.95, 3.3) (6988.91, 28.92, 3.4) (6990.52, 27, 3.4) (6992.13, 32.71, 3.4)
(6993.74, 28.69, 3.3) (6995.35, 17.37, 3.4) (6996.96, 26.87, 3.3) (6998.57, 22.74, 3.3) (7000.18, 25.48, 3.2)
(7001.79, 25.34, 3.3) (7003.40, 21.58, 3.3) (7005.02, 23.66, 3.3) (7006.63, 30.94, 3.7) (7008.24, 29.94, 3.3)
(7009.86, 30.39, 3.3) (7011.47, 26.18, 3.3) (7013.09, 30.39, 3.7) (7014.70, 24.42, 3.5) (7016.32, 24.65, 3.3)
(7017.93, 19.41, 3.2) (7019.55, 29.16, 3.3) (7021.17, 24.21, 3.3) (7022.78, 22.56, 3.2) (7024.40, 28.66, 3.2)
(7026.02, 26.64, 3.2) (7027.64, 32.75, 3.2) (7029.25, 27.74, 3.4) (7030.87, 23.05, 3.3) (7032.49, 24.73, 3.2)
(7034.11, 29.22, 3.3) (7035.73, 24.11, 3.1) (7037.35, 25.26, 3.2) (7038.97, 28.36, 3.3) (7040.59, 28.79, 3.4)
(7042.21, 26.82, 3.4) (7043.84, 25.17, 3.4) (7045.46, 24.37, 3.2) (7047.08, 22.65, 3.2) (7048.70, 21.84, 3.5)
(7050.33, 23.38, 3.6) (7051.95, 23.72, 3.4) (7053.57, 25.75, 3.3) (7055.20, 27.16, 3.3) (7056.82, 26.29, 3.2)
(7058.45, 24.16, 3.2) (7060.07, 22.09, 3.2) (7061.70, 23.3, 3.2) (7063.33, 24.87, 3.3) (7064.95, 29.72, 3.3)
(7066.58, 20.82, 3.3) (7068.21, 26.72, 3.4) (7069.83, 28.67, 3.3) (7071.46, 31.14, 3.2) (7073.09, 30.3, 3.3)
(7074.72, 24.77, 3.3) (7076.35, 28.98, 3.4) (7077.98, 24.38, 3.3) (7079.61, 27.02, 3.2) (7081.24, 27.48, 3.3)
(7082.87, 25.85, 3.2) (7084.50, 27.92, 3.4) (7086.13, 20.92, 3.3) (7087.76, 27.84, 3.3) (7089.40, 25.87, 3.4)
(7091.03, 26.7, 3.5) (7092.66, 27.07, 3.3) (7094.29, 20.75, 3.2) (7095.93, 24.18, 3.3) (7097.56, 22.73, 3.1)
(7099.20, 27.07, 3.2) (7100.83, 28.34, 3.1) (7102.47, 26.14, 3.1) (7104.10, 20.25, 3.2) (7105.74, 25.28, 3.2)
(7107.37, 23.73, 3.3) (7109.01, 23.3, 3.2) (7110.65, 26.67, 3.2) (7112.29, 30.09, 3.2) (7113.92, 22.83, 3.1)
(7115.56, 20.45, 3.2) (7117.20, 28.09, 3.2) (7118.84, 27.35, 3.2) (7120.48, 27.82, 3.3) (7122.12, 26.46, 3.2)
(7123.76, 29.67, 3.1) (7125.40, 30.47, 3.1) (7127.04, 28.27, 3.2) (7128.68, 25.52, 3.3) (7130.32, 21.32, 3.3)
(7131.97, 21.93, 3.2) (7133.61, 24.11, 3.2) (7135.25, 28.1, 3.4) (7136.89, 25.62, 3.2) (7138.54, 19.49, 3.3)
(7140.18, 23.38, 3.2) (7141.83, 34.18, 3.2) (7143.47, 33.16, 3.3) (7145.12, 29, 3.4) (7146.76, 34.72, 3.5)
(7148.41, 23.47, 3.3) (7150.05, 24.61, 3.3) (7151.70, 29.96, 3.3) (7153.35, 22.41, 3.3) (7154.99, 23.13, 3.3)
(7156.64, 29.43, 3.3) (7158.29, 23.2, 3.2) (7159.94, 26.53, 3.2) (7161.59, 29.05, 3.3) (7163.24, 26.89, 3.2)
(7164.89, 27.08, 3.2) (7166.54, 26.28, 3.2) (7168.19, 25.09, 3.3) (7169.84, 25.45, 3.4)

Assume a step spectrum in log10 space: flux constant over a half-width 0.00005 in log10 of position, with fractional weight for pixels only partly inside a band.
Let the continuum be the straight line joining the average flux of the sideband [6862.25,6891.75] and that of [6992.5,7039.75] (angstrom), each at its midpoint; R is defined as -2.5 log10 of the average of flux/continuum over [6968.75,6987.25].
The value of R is -0.02 mag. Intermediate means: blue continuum 26.4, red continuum 26.1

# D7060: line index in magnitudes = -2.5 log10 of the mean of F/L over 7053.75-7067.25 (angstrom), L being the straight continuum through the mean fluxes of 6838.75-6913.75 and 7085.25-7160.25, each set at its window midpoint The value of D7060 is 0.04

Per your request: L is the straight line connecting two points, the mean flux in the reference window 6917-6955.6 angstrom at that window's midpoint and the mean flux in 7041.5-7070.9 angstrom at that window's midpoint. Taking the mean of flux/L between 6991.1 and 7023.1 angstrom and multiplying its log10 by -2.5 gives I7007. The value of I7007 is -0.06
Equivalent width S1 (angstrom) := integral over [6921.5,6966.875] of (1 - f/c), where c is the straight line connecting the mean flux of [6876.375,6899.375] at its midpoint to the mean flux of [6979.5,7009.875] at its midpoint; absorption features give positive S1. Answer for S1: 4.10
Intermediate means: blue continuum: 26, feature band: 24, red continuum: 26.7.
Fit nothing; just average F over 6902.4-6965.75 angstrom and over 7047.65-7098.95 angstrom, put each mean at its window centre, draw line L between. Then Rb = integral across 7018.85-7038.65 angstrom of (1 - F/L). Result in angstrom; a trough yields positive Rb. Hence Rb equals -1.17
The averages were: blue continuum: 24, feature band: 26.5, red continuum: 25.6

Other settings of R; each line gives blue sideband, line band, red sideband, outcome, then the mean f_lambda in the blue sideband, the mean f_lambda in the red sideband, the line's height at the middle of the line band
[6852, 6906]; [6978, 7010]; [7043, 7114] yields -0.04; 25.8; 25.4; 25.6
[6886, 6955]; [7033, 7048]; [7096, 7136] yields -0.04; 24.2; 25.6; 25.1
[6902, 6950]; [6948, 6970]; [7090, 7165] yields 0.06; 24.3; 26.1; 24.6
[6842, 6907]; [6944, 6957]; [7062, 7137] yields 0.24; 25.7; 25.9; 25.8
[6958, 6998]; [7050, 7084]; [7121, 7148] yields 0.03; 26.6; 27.2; 26.9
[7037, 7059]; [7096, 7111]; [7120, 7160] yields 0.06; 25.3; 26.6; 26.1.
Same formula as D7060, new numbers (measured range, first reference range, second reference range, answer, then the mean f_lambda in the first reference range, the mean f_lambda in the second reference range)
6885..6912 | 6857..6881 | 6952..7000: 0.05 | 26.1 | 25.7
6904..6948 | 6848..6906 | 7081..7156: 0.05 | 25.7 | 25.9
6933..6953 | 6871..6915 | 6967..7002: 0.10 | 25.4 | 26.5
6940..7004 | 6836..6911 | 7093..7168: 0.05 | 25.7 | 26.1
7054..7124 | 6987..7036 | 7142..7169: 0.04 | 26.3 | 27.3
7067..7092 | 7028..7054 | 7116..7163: -0.04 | 25.4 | 26.7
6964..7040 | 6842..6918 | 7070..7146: -0.03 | 25.3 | 26.2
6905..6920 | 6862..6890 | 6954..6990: 0.13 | 26.7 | 25.9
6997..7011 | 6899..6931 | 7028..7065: -0.05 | 24.4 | 25.3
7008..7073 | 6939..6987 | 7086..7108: -0.05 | 24.4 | 24.9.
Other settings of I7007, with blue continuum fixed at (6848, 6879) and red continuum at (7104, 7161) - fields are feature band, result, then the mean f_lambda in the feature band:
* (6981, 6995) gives -0.09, 28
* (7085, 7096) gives 0.05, 24.9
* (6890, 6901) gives 0.03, 24.7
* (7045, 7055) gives 0.09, 23.8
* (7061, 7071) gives 0.00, 25.9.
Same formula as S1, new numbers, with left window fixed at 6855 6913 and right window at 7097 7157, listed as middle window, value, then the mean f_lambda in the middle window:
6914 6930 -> 0.64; 24.6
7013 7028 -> 0.01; 25.9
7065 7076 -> -0.55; 27.3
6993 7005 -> 0.88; 24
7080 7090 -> 0.02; 26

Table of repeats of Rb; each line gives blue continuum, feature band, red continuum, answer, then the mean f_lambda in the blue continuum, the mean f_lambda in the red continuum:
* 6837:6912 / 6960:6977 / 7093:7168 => -0.5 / 25.6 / 26.1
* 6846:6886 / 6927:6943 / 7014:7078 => 0.1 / 26.3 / 25.8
